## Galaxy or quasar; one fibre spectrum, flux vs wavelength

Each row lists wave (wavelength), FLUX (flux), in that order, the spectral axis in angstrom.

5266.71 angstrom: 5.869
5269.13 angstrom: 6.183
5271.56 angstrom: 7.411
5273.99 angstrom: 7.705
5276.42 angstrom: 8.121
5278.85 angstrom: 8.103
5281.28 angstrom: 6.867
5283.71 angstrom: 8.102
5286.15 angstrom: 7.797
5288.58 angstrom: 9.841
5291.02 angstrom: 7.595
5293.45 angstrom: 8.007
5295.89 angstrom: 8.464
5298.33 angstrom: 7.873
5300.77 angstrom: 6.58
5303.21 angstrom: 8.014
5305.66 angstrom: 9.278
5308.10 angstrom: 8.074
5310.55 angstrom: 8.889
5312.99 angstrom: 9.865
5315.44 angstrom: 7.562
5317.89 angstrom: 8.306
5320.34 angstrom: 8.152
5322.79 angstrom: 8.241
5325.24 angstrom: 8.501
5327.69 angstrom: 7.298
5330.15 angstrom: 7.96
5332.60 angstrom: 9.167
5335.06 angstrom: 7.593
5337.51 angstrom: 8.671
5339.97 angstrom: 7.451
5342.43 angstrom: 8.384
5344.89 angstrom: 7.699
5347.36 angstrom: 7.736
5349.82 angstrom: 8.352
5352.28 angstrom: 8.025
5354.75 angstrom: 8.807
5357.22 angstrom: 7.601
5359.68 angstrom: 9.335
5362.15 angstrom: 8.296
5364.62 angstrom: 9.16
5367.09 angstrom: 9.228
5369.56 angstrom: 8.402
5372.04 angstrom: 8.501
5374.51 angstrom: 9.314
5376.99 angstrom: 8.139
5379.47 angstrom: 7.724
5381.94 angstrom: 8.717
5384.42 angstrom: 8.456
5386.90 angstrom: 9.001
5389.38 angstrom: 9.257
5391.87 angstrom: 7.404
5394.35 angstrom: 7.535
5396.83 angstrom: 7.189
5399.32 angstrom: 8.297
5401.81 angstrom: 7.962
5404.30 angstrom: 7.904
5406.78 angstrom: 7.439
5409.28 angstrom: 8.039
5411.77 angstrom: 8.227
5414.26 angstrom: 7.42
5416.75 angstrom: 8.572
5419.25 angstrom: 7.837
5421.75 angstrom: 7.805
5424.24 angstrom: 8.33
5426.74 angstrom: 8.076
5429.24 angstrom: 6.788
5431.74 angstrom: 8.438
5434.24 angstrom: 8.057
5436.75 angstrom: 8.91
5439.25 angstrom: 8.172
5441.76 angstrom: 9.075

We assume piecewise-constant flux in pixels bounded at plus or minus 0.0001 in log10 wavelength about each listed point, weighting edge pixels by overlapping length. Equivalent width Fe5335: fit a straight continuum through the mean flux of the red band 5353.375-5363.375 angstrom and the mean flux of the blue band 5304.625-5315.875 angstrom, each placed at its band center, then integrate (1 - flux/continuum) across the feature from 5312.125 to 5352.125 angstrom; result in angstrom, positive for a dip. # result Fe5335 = 2.3 angstrom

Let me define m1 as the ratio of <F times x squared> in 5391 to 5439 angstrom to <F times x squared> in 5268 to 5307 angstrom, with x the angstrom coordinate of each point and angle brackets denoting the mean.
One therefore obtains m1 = 1.1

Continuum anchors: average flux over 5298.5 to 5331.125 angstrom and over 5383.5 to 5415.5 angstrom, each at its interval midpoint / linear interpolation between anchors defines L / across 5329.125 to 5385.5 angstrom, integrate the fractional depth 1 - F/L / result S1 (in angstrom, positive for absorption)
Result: -1.95 angstrom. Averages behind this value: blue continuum 8.2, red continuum 8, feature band 8.38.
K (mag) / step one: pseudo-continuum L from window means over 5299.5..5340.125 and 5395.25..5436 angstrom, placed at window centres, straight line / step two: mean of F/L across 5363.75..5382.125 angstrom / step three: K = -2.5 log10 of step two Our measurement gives -0.08 mag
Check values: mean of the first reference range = 8.23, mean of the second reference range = 7.91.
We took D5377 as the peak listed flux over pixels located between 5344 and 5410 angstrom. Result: 9.335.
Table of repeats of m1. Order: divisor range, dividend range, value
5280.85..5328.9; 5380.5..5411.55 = 1.02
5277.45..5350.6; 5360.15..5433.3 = 1.04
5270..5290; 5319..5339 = 1.05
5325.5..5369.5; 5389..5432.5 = 0.97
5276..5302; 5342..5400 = 1.09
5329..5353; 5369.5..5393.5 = 1.06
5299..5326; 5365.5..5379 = 1.07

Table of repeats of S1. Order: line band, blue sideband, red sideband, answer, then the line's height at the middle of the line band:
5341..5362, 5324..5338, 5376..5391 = 0.2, 8.31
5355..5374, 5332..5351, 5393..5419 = -1.6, 8.01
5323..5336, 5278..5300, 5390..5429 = -0.2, 7.98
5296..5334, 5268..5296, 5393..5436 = -2.0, 7.85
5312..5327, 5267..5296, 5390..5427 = -1.1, 7.8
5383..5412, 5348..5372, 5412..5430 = 0.3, 8.14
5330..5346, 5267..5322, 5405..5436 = -0.3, 7.98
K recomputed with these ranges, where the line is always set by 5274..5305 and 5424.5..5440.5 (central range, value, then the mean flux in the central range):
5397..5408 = 0.031 mag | 7.83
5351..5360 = -0.044 mag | 8.35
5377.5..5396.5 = -0.026 mag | 8.24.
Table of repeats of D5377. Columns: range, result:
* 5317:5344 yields 9.167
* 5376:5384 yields 8.717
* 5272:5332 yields 9.865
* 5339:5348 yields 8.384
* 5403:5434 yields 8.572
